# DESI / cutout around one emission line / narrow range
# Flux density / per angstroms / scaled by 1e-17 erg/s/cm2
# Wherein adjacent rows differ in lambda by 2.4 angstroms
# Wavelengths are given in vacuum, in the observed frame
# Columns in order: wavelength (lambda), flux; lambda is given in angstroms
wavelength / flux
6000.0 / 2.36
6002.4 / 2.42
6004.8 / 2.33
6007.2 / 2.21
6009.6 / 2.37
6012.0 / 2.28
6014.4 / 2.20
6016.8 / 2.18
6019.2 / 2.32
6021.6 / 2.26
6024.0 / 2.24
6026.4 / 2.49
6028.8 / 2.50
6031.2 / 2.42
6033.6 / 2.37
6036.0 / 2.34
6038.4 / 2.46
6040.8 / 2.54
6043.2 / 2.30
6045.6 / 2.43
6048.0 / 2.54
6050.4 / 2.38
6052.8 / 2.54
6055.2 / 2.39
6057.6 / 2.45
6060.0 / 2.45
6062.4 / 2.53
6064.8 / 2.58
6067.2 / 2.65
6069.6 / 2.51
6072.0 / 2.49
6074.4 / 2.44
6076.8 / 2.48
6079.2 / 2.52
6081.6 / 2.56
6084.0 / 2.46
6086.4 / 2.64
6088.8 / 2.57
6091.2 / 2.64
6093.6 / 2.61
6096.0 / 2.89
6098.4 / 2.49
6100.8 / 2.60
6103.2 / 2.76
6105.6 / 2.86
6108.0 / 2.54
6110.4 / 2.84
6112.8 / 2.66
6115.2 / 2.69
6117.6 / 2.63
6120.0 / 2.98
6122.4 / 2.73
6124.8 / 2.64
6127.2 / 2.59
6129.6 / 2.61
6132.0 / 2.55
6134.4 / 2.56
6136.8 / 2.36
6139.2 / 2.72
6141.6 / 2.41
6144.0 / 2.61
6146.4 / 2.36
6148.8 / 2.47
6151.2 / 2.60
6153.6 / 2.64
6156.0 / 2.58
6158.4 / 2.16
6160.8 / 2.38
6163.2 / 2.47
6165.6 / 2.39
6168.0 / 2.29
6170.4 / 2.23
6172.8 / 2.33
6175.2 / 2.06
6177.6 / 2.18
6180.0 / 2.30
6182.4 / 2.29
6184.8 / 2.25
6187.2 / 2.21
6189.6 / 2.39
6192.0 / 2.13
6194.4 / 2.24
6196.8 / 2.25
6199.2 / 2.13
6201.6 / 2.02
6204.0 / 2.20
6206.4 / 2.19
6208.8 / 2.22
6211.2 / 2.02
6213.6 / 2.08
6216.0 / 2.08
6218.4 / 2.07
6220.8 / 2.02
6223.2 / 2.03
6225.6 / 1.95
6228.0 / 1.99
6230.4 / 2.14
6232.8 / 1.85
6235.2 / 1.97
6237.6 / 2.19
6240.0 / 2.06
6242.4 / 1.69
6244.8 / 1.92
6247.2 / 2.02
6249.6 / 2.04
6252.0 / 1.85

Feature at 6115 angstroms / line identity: C III]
